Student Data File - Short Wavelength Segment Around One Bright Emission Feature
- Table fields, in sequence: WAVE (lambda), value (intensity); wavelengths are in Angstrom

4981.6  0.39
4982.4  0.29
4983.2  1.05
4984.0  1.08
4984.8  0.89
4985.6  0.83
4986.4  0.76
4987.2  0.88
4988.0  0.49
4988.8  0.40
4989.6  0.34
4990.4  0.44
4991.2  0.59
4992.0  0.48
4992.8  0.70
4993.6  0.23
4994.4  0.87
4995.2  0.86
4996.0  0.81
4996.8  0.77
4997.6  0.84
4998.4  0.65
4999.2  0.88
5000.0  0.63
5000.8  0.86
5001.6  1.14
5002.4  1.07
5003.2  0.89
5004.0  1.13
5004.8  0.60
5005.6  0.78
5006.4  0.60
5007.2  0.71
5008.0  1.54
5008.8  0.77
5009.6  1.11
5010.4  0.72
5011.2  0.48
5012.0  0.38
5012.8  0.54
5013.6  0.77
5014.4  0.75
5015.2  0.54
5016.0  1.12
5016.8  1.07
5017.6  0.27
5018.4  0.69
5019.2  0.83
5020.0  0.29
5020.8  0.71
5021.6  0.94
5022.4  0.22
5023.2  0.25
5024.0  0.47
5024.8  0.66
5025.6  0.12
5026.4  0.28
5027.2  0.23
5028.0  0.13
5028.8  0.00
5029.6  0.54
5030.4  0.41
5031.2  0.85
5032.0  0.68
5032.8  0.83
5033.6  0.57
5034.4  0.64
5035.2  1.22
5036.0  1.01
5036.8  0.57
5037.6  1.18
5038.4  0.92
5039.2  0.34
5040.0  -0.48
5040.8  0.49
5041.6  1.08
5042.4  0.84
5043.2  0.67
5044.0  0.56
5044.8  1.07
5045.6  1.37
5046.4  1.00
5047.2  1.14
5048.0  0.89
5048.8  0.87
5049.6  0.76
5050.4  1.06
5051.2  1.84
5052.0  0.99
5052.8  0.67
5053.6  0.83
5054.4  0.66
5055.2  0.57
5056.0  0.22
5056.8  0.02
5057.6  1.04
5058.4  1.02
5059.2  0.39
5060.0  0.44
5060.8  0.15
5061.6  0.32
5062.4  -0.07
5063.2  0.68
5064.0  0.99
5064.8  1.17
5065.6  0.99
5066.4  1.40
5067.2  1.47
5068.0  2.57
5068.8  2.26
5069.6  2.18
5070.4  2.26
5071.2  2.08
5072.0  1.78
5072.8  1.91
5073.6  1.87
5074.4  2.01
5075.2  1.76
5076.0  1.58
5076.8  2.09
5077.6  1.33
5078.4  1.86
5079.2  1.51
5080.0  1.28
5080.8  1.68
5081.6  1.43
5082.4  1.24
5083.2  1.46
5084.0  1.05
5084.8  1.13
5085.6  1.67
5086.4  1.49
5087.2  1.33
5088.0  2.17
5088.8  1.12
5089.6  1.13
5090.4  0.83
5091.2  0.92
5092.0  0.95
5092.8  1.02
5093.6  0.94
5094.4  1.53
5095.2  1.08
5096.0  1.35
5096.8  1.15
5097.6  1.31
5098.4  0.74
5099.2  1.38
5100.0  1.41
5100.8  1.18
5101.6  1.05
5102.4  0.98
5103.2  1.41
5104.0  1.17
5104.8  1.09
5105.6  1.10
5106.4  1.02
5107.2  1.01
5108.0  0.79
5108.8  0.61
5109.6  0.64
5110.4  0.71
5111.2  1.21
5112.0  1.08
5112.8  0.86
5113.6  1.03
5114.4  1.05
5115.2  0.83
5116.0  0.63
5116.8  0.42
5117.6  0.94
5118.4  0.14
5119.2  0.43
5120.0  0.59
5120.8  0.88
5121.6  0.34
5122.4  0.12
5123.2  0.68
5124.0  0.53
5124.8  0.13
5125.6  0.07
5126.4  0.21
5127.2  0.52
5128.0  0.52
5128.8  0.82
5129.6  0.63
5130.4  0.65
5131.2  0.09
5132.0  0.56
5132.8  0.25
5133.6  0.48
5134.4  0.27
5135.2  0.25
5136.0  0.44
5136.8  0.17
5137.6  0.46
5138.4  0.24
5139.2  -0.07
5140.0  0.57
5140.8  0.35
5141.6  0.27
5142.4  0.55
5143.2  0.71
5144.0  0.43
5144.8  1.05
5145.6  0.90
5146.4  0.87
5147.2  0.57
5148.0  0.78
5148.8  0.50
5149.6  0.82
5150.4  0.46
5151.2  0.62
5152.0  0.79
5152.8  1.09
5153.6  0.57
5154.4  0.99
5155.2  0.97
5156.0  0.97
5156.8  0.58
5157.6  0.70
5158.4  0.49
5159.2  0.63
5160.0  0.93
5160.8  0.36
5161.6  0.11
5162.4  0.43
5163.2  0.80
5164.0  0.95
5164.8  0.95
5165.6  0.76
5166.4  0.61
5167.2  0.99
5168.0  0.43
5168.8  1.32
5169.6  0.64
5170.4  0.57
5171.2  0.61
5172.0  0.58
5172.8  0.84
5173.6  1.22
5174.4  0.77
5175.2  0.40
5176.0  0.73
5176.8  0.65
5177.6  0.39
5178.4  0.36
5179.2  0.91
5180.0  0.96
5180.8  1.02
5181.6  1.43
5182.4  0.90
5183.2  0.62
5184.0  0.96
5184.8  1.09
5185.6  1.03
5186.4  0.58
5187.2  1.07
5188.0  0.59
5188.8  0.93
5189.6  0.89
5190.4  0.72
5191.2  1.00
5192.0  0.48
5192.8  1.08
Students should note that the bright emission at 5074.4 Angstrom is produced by Ly-alpha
